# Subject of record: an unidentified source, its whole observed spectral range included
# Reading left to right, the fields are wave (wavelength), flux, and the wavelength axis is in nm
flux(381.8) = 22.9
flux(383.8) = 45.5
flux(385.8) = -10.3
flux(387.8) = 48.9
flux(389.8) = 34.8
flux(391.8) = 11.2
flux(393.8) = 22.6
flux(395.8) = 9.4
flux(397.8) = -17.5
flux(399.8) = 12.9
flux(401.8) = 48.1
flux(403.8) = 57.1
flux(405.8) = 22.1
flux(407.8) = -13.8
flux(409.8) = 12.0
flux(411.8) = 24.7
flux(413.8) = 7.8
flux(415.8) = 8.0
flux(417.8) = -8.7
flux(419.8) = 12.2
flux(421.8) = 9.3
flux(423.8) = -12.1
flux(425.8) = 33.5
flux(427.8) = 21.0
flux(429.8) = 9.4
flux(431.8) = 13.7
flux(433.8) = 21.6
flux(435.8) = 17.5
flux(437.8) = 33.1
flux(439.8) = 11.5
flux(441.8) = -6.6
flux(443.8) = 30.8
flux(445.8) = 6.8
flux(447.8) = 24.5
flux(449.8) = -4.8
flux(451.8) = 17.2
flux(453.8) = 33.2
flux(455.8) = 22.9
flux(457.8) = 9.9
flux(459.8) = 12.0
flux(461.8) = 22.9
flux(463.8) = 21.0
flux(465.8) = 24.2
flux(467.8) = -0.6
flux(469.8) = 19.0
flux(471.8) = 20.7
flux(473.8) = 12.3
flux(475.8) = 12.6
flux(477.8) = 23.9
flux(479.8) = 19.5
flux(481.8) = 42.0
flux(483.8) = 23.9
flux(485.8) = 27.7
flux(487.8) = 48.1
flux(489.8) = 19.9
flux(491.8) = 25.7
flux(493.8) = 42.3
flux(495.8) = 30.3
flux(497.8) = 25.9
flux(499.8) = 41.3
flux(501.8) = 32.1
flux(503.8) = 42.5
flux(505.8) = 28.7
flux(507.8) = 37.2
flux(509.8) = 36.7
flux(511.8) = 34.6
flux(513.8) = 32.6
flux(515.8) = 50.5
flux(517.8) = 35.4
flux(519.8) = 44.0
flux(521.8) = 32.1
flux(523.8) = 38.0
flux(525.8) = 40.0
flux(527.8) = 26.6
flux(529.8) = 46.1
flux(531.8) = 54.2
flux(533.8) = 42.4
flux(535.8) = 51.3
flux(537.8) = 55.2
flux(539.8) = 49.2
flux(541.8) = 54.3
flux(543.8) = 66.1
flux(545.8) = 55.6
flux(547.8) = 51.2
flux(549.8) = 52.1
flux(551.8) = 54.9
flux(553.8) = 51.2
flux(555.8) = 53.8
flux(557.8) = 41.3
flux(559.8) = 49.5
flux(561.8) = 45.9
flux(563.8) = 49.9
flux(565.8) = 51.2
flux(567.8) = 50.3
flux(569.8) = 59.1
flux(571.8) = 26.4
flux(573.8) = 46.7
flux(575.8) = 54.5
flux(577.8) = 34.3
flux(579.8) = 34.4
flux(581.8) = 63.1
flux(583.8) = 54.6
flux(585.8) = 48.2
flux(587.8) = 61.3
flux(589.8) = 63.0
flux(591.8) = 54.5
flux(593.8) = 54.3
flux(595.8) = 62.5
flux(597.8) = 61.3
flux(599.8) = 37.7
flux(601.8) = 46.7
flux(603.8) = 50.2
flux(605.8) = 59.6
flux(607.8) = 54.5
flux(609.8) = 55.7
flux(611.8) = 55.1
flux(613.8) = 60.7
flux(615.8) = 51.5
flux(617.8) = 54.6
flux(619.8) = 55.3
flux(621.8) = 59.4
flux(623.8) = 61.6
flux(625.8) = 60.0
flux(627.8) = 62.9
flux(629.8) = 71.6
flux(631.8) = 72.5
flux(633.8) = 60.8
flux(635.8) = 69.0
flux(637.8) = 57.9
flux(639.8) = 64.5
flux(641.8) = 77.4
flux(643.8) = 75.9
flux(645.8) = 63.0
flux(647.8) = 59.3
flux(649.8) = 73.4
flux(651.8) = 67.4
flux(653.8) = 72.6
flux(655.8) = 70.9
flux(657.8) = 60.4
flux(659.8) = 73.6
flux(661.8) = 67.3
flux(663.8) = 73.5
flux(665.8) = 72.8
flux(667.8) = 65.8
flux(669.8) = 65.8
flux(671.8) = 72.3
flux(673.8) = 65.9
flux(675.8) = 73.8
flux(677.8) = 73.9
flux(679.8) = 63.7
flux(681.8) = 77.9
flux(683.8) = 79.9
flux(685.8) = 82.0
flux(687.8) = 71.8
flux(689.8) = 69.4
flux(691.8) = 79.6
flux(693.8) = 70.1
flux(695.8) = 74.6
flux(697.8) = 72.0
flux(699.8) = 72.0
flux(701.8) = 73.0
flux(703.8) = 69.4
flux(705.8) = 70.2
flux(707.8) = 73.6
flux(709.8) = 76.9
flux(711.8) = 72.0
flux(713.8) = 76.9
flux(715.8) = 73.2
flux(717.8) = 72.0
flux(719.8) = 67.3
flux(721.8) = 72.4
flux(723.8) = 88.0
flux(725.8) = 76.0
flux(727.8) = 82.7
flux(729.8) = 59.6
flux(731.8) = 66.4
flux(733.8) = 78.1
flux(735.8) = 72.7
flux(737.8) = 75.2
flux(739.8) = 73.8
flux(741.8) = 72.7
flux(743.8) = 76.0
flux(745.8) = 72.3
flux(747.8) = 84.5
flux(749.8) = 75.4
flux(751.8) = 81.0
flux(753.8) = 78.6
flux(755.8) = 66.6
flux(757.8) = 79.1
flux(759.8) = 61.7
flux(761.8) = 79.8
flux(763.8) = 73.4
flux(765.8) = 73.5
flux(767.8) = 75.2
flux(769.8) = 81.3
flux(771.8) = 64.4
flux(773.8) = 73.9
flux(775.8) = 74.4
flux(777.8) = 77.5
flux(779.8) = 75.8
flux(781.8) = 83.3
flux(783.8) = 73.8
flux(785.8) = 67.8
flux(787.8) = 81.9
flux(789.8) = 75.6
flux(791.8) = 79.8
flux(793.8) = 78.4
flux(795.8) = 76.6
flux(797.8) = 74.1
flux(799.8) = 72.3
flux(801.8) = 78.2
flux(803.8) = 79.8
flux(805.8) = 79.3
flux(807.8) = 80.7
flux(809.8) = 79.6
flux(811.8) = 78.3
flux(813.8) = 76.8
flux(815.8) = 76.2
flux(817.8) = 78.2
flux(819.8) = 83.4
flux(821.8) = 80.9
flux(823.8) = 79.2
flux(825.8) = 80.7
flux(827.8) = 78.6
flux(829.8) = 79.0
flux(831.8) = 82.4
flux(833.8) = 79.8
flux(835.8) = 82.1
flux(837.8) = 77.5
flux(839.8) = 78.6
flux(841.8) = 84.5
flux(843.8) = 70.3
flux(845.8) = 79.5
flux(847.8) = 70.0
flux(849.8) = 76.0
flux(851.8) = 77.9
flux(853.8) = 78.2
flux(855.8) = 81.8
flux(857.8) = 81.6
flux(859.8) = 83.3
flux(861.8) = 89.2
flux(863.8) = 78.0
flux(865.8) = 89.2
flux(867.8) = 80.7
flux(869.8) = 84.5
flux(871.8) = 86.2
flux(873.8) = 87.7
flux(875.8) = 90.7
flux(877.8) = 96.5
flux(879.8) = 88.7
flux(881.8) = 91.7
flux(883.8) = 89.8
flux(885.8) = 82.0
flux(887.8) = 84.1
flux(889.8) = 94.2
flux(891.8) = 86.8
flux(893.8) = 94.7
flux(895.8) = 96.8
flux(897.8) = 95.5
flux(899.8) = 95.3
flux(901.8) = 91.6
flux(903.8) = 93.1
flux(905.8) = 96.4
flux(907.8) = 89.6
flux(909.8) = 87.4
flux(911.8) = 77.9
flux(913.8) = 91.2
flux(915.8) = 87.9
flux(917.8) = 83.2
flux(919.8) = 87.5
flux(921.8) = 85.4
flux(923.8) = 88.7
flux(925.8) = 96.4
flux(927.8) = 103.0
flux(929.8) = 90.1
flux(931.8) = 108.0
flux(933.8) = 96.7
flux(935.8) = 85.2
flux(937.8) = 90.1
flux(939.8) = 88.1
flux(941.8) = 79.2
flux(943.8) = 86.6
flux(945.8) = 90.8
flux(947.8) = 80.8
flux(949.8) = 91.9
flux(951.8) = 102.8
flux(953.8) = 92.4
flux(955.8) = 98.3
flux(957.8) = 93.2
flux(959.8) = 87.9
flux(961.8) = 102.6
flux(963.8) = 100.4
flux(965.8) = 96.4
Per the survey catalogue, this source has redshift 0.190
